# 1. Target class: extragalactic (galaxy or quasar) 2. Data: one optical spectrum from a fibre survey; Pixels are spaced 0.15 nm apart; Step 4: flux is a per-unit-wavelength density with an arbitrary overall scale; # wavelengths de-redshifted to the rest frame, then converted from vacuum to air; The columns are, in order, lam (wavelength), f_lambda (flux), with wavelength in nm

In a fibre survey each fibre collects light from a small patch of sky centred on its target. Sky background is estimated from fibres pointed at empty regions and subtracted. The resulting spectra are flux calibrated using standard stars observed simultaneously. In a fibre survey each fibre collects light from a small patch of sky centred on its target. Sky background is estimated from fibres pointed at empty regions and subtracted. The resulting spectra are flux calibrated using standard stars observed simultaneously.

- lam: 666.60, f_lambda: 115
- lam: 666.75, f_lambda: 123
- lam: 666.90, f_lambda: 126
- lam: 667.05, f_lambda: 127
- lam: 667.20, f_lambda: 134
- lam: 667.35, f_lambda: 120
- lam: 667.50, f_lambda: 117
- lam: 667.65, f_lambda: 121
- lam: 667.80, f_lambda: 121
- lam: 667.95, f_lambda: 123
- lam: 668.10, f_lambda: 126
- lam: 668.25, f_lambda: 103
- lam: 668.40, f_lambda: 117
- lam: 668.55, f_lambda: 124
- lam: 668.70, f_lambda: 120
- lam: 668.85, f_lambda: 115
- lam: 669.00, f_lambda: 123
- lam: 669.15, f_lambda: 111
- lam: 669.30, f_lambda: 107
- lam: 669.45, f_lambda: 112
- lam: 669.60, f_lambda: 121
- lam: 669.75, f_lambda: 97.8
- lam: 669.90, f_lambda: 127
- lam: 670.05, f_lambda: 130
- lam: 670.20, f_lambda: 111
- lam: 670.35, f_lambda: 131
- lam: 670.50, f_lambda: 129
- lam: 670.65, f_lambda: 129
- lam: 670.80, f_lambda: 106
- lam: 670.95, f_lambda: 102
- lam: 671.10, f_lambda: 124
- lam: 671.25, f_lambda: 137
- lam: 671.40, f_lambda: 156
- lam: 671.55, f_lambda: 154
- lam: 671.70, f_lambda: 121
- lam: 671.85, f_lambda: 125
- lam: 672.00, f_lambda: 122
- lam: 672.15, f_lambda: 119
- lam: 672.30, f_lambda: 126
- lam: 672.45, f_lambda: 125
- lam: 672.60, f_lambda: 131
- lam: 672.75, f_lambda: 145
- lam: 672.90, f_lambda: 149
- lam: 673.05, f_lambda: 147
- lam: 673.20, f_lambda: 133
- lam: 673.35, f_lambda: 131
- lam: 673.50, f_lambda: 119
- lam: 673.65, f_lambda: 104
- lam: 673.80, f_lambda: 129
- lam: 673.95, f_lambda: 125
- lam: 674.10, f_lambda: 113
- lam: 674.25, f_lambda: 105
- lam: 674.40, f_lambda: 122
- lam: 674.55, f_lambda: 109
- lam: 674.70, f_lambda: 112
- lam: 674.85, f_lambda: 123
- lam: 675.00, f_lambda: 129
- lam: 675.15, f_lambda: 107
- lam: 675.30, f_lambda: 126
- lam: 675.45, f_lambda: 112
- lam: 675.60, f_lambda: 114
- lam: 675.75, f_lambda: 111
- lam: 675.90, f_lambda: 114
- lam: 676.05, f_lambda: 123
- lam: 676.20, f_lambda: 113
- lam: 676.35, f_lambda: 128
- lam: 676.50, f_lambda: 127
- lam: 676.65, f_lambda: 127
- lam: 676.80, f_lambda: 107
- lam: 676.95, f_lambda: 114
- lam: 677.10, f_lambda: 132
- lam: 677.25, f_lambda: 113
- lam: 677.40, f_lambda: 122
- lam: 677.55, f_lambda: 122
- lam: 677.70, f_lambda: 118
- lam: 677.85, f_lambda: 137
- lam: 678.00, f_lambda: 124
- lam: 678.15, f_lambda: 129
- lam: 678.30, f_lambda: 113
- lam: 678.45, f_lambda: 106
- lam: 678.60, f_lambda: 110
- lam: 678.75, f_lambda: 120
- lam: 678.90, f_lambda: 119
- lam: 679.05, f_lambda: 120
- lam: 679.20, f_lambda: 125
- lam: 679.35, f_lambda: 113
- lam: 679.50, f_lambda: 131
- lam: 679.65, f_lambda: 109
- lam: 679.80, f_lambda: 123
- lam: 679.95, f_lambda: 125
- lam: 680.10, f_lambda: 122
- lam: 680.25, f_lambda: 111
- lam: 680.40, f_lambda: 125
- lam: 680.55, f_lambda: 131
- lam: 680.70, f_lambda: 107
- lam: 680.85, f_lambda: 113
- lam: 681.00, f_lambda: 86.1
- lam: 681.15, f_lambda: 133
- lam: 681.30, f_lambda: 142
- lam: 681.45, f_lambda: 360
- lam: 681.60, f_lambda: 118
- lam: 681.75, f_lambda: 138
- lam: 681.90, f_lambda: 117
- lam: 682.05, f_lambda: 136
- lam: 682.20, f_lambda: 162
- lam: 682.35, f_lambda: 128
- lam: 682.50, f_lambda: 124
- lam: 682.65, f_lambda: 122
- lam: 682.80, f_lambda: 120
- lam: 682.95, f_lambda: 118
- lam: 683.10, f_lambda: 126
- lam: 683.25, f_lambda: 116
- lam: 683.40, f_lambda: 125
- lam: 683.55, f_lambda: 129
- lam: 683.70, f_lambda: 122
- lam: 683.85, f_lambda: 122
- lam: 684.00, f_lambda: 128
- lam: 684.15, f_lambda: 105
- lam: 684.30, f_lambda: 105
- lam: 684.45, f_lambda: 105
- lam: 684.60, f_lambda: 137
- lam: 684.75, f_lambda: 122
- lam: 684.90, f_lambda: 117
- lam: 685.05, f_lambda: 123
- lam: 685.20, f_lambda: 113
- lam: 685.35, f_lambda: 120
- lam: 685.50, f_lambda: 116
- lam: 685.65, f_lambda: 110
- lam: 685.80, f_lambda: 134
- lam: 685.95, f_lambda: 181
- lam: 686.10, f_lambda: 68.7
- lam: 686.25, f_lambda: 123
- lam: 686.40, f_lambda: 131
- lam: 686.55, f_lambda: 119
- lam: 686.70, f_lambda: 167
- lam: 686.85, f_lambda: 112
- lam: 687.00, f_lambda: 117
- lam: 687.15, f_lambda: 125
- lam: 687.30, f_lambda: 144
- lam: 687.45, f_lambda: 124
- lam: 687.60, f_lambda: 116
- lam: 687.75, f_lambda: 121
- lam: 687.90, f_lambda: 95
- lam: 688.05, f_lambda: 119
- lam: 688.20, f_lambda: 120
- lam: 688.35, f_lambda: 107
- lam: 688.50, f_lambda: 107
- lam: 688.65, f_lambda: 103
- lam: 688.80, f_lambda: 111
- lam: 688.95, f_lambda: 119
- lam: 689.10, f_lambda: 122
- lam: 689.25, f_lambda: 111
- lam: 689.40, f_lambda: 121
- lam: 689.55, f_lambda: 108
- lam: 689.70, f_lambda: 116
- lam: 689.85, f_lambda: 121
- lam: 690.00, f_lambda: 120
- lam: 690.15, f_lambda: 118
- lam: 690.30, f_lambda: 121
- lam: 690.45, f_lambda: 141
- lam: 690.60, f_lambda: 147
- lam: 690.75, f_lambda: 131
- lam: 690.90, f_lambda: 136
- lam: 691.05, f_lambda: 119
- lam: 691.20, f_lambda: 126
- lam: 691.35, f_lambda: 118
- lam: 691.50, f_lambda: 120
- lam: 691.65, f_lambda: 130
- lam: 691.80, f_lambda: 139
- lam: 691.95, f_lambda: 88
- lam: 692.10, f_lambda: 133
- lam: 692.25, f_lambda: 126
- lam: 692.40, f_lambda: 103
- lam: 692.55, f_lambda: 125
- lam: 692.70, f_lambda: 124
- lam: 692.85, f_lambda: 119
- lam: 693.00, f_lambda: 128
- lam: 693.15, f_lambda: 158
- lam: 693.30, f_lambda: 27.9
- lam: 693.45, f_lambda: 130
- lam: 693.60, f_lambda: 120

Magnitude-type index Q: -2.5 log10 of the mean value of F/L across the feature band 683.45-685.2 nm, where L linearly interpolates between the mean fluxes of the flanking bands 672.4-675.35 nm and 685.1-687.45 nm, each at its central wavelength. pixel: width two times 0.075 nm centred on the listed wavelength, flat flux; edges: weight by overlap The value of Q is 0.05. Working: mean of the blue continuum 124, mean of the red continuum 125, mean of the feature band 119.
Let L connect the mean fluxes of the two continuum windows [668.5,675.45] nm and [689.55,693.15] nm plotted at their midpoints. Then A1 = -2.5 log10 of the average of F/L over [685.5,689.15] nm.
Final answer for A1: 0.031 mag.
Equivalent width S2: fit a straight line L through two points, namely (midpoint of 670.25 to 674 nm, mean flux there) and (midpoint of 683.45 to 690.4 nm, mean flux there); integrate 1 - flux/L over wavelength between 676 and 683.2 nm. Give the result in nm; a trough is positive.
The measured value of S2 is -0.16 nm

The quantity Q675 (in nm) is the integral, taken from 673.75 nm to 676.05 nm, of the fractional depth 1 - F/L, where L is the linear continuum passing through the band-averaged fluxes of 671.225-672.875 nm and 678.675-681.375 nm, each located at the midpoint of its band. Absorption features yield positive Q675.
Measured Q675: 0.21 nm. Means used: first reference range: 133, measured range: 117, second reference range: 120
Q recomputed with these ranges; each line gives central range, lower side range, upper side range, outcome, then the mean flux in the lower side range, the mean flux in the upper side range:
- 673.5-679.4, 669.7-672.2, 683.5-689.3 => 0.04 mag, 125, 120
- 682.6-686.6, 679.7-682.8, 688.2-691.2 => 0.08 mag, 136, 120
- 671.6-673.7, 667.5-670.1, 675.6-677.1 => -0.10 mag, 117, 119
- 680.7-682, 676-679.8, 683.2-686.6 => -0.23 mag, 120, 121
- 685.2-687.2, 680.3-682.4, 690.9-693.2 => 0.08 mag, 142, 124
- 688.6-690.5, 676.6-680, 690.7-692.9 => 0.04 mag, 120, 122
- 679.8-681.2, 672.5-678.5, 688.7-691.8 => 0.05 mag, 122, 123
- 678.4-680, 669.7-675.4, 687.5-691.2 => 0.04 mag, 125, 119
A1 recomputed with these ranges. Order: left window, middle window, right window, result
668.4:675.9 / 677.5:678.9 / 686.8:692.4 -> 0.016 mag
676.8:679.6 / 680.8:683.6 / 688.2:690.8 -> -0.154 mag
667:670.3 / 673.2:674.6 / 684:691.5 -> 0.007 mag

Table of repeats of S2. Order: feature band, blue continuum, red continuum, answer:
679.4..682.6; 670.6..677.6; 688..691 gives -0.35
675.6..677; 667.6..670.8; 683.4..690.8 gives 0.02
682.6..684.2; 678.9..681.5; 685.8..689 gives 0.07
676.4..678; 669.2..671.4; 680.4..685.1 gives 0.05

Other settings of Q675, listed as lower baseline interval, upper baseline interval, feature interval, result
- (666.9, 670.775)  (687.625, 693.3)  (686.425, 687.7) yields -0.089 nm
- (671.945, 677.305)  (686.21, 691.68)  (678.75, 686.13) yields -0.309 nm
